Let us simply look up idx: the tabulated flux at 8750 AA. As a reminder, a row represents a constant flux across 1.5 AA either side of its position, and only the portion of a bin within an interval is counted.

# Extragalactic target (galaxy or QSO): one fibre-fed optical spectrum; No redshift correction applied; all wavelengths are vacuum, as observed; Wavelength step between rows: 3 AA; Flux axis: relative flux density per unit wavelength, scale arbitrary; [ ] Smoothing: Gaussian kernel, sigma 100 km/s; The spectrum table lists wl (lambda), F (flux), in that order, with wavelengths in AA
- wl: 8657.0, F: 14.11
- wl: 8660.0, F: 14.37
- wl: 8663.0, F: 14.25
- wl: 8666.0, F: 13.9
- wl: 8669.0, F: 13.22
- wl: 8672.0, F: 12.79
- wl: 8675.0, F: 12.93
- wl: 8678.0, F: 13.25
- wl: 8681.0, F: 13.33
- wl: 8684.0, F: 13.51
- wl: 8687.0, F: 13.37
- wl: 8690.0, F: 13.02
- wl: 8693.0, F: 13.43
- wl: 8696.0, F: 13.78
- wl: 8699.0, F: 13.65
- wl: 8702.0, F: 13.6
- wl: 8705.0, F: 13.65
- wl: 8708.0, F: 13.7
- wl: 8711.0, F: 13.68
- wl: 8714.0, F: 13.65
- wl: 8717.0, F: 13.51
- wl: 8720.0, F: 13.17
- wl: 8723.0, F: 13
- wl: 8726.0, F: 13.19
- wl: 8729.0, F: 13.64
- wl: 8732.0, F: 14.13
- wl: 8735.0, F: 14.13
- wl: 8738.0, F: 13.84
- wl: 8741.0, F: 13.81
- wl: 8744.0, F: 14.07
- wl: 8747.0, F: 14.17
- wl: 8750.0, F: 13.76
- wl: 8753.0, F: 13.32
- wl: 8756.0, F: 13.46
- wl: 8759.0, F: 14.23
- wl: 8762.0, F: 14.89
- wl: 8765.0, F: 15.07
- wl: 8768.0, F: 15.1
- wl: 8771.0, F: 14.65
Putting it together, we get 13.76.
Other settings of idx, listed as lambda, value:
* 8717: 13.51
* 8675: 12.93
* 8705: 13.65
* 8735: 14.13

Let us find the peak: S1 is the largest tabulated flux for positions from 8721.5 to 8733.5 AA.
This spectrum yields 14.13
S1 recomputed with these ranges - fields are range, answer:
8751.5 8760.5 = 14.23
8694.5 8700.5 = 13.78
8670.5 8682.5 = 13.33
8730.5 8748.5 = 14.17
